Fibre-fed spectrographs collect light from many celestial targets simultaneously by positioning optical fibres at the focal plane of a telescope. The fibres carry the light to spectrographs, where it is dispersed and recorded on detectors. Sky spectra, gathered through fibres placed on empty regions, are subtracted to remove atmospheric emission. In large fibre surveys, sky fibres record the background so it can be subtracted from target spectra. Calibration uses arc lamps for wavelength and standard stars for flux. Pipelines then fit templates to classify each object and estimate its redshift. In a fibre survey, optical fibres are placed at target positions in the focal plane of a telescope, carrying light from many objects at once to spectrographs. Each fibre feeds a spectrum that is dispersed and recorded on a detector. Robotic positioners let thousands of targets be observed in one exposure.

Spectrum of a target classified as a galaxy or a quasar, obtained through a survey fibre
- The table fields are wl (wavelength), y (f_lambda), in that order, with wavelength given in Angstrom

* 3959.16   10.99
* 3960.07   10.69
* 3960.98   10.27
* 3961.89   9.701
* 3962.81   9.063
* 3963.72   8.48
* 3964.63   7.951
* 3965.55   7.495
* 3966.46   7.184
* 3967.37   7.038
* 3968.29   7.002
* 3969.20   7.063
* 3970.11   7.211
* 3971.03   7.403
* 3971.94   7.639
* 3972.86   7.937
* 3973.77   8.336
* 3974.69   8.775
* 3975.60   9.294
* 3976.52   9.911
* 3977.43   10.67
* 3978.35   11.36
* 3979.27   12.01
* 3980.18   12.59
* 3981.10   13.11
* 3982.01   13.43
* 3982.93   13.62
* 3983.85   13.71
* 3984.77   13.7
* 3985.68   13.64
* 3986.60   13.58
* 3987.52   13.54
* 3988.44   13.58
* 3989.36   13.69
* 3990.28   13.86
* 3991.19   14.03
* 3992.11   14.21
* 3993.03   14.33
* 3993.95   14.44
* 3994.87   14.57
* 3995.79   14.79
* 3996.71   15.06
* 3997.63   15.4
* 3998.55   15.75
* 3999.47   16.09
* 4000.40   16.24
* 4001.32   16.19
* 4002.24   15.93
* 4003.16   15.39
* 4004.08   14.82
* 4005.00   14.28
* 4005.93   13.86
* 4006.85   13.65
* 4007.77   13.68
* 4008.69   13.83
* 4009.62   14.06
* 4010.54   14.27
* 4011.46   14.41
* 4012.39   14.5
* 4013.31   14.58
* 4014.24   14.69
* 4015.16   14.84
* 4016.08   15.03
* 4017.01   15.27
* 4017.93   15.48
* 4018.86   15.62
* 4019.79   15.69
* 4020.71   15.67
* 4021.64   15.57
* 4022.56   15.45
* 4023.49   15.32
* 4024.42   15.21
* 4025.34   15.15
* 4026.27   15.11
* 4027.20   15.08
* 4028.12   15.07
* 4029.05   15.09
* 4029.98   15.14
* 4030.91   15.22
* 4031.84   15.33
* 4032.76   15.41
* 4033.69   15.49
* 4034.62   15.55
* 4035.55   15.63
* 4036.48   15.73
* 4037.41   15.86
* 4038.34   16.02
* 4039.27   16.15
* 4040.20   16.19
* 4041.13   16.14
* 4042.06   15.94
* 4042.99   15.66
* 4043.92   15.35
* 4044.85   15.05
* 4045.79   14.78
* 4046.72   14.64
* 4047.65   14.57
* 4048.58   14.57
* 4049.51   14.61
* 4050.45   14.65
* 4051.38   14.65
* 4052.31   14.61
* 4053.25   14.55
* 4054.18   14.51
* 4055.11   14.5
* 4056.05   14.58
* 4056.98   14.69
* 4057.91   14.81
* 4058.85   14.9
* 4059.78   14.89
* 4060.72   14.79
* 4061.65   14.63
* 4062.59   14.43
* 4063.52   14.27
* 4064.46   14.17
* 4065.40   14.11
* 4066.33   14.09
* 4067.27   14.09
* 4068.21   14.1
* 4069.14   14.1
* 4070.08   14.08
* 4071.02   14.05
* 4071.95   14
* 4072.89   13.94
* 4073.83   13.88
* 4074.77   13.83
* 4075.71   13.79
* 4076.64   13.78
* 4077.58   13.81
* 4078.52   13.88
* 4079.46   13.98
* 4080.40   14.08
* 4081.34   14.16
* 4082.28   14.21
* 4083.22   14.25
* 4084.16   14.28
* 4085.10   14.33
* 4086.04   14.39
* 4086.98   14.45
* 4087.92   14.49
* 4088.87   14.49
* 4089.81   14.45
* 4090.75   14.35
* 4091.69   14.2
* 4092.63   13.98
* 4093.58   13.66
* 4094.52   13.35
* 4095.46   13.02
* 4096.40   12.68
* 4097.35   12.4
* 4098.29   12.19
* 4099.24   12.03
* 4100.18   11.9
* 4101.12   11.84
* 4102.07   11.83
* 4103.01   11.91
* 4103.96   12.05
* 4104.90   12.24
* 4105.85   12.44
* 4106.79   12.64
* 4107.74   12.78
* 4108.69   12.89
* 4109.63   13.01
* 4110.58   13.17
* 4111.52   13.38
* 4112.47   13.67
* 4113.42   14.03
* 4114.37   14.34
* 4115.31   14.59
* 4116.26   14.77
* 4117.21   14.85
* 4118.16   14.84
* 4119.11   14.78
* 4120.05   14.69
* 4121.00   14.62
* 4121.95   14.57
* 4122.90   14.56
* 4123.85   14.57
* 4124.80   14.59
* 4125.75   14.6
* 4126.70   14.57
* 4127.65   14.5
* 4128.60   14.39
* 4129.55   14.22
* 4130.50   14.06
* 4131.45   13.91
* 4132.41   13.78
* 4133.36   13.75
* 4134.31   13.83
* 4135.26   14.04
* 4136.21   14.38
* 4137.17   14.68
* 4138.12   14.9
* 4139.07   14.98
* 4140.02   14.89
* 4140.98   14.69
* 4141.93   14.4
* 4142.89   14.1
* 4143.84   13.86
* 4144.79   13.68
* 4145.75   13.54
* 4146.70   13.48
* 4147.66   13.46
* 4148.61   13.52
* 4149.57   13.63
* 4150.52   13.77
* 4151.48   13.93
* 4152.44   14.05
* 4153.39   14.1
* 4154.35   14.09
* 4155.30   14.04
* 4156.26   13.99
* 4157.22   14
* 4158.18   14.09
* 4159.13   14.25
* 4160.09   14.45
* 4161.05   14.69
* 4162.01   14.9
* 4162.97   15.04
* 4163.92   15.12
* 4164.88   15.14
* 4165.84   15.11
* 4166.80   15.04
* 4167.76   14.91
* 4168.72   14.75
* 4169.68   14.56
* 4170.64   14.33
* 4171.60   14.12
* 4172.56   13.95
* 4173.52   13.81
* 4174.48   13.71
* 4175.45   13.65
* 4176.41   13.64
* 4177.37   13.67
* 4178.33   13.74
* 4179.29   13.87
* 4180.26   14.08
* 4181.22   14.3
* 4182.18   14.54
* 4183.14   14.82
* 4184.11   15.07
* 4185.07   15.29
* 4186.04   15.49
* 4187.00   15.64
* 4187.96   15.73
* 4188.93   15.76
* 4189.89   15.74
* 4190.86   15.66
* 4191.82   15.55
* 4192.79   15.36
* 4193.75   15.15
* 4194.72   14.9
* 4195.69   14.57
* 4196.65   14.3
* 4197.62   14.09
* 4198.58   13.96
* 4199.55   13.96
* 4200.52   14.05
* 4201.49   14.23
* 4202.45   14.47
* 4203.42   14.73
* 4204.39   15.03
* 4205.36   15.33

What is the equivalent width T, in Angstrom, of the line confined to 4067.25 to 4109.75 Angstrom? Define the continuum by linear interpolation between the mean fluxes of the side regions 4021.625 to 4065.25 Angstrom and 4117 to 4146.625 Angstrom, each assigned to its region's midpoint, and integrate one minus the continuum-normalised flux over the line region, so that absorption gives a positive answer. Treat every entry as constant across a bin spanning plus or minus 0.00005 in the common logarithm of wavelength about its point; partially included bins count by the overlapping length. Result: 3.6 Angstrom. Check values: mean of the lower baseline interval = 15.1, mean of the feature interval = 13.5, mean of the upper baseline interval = 14.4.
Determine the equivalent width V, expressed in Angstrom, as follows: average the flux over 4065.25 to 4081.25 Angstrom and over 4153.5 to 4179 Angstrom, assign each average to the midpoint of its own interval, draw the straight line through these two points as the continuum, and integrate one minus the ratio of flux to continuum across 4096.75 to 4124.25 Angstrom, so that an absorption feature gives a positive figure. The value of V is 1.5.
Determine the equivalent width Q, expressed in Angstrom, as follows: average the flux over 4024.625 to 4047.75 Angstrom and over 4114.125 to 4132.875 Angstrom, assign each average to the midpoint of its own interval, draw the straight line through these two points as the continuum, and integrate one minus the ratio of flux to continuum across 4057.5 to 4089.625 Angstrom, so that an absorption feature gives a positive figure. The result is 1.7 Angstrom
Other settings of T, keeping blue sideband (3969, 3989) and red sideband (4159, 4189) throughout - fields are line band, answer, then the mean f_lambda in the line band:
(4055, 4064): -1.53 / 14.7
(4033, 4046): -3.78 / 15.7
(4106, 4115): 0.09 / 13.3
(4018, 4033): -4.30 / 15.3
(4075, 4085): -0.88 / 14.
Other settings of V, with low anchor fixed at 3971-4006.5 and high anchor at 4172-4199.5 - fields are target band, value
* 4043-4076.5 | -1.8 Angstrom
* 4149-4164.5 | 0.2 Angstrom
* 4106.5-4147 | 0.1 Angstrom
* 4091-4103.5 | 1.1 Angstrom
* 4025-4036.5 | -1.5 Angstrom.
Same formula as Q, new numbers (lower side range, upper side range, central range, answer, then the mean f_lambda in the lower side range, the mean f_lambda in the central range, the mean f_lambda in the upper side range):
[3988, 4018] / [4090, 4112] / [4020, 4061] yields -3.6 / 14.7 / 15.2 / 12.8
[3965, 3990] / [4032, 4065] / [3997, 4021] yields -4.7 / 10.6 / 15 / 15.1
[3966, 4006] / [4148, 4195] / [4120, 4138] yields -0.4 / 12.4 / 14.3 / 14.5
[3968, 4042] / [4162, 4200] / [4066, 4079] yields 0.2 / 13.9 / 14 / 14.7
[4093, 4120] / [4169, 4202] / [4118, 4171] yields -2.0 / 13.1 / 14.3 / 14.6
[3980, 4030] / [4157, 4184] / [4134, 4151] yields 0.4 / 14.6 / 14.1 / 14.4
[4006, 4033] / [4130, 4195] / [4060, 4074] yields 0.5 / 14.9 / 14.2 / 14.4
